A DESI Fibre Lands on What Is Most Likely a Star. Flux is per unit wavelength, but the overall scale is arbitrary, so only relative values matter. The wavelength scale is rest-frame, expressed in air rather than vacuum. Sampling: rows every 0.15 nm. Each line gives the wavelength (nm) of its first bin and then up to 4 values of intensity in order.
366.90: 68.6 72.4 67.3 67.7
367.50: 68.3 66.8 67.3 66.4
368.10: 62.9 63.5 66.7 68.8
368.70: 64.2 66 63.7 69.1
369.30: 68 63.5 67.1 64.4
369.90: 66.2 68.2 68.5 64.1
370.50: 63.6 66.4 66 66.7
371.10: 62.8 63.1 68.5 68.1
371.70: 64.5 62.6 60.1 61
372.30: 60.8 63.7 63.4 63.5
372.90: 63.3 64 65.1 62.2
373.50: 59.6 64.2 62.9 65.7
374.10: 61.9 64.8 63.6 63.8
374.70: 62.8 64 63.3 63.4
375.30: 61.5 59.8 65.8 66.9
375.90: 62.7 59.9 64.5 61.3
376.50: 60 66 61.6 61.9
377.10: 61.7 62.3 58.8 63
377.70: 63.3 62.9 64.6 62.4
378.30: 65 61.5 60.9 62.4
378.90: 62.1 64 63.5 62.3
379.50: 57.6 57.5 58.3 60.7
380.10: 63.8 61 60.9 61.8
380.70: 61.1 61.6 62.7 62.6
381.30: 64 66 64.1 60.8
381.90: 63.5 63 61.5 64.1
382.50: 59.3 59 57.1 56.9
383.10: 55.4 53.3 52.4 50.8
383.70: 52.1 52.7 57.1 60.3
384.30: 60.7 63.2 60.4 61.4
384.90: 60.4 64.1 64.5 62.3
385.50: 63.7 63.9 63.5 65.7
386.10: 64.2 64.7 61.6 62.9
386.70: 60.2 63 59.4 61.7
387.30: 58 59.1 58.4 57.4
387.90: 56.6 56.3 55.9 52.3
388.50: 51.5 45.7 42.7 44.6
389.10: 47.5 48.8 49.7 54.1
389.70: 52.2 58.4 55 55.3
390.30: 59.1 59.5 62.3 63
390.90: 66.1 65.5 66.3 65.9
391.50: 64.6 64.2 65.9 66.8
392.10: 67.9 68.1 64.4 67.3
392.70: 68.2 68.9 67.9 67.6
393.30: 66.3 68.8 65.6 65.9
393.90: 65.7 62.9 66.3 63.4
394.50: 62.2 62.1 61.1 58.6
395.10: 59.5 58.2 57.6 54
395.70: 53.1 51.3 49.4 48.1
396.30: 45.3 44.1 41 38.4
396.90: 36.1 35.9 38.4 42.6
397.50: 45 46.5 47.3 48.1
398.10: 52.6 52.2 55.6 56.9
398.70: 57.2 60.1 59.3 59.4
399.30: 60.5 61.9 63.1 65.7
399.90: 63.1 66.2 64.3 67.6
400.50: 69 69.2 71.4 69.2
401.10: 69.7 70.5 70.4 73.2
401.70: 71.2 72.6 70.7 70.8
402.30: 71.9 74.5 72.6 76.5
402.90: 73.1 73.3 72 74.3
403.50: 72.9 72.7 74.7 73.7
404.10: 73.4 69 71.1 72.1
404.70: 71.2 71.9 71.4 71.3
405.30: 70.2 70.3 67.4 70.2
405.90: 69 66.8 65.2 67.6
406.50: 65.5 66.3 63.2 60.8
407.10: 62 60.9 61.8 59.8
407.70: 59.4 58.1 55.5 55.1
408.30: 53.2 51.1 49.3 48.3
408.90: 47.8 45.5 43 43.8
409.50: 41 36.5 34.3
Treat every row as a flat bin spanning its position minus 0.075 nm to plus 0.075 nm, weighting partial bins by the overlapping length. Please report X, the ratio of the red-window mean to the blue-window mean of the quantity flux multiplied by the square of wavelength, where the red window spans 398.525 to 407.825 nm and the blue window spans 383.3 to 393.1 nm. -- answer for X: 1.2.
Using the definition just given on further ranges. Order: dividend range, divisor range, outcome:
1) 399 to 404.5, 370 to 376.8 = 1.27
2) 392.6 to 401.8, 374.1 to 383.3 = 1.04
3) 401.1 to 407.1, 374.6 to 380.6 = 1.30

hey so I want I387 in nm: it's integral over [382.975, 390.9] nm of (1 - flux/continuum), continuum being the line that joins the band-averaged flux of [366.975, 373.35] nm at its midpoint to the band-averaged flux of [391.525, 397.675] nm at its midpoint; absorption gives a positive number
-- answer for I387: 0.32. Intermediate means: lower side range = 65.4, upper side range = 57.5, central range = 57.6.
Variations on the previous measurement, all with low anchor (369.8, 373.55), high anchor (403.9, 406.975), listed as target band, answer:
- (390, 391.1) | 0.097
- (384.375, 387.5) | 0.187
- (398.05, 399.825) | 0.243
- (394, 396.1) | 0.285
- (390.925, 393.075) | 0.019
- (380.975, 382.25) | 0.048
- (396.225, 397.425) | 0.488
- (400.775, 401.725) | -0.032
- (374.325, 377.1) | 0.083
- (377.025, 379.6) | 0.118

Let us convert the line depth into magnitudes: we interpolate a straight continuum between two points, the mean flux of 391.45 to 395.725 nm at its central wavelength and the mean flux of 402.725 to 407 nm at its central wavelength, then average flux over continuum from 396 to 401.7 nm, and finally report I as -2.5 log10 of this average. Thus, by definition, 0.19 mag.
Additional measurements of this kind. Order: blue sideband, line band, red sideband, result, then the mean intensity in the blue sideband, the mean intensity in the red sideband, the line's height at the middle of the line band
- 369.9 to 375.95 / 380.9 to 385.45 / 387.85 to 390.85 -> -0.04 mag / 64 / 53.6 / 57.5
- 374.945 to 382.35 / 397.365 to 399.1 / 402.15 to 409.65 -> 0.21 mag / 62.3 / 64.1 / 63.6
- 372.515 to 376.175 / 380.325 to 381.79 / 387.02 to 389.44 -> -0.08 mag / 63.3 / 53.1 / 58.3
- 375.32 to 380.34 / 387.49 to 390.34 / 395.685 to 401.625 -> 0.12 mag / 62.1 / 56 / 58.9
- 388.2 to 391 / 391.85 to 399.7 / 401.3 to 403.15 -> 0.10 mag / 53.9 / 72.5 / 63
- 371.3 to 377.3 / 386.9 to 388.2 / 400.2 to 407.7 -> 0.13 mag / 63.2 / 69.6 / 66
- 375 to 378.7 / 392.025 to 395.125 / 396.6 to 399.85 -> -0.21 mag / 62.6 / 51.4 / 53.8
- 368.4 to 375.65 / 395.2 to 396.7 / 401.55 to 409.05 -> 0.30 mag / 64.4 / 66.5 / 65.9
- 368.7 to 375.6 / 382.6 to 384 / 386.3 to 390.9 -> 0.08 mag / 64.2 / 56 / 58.6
